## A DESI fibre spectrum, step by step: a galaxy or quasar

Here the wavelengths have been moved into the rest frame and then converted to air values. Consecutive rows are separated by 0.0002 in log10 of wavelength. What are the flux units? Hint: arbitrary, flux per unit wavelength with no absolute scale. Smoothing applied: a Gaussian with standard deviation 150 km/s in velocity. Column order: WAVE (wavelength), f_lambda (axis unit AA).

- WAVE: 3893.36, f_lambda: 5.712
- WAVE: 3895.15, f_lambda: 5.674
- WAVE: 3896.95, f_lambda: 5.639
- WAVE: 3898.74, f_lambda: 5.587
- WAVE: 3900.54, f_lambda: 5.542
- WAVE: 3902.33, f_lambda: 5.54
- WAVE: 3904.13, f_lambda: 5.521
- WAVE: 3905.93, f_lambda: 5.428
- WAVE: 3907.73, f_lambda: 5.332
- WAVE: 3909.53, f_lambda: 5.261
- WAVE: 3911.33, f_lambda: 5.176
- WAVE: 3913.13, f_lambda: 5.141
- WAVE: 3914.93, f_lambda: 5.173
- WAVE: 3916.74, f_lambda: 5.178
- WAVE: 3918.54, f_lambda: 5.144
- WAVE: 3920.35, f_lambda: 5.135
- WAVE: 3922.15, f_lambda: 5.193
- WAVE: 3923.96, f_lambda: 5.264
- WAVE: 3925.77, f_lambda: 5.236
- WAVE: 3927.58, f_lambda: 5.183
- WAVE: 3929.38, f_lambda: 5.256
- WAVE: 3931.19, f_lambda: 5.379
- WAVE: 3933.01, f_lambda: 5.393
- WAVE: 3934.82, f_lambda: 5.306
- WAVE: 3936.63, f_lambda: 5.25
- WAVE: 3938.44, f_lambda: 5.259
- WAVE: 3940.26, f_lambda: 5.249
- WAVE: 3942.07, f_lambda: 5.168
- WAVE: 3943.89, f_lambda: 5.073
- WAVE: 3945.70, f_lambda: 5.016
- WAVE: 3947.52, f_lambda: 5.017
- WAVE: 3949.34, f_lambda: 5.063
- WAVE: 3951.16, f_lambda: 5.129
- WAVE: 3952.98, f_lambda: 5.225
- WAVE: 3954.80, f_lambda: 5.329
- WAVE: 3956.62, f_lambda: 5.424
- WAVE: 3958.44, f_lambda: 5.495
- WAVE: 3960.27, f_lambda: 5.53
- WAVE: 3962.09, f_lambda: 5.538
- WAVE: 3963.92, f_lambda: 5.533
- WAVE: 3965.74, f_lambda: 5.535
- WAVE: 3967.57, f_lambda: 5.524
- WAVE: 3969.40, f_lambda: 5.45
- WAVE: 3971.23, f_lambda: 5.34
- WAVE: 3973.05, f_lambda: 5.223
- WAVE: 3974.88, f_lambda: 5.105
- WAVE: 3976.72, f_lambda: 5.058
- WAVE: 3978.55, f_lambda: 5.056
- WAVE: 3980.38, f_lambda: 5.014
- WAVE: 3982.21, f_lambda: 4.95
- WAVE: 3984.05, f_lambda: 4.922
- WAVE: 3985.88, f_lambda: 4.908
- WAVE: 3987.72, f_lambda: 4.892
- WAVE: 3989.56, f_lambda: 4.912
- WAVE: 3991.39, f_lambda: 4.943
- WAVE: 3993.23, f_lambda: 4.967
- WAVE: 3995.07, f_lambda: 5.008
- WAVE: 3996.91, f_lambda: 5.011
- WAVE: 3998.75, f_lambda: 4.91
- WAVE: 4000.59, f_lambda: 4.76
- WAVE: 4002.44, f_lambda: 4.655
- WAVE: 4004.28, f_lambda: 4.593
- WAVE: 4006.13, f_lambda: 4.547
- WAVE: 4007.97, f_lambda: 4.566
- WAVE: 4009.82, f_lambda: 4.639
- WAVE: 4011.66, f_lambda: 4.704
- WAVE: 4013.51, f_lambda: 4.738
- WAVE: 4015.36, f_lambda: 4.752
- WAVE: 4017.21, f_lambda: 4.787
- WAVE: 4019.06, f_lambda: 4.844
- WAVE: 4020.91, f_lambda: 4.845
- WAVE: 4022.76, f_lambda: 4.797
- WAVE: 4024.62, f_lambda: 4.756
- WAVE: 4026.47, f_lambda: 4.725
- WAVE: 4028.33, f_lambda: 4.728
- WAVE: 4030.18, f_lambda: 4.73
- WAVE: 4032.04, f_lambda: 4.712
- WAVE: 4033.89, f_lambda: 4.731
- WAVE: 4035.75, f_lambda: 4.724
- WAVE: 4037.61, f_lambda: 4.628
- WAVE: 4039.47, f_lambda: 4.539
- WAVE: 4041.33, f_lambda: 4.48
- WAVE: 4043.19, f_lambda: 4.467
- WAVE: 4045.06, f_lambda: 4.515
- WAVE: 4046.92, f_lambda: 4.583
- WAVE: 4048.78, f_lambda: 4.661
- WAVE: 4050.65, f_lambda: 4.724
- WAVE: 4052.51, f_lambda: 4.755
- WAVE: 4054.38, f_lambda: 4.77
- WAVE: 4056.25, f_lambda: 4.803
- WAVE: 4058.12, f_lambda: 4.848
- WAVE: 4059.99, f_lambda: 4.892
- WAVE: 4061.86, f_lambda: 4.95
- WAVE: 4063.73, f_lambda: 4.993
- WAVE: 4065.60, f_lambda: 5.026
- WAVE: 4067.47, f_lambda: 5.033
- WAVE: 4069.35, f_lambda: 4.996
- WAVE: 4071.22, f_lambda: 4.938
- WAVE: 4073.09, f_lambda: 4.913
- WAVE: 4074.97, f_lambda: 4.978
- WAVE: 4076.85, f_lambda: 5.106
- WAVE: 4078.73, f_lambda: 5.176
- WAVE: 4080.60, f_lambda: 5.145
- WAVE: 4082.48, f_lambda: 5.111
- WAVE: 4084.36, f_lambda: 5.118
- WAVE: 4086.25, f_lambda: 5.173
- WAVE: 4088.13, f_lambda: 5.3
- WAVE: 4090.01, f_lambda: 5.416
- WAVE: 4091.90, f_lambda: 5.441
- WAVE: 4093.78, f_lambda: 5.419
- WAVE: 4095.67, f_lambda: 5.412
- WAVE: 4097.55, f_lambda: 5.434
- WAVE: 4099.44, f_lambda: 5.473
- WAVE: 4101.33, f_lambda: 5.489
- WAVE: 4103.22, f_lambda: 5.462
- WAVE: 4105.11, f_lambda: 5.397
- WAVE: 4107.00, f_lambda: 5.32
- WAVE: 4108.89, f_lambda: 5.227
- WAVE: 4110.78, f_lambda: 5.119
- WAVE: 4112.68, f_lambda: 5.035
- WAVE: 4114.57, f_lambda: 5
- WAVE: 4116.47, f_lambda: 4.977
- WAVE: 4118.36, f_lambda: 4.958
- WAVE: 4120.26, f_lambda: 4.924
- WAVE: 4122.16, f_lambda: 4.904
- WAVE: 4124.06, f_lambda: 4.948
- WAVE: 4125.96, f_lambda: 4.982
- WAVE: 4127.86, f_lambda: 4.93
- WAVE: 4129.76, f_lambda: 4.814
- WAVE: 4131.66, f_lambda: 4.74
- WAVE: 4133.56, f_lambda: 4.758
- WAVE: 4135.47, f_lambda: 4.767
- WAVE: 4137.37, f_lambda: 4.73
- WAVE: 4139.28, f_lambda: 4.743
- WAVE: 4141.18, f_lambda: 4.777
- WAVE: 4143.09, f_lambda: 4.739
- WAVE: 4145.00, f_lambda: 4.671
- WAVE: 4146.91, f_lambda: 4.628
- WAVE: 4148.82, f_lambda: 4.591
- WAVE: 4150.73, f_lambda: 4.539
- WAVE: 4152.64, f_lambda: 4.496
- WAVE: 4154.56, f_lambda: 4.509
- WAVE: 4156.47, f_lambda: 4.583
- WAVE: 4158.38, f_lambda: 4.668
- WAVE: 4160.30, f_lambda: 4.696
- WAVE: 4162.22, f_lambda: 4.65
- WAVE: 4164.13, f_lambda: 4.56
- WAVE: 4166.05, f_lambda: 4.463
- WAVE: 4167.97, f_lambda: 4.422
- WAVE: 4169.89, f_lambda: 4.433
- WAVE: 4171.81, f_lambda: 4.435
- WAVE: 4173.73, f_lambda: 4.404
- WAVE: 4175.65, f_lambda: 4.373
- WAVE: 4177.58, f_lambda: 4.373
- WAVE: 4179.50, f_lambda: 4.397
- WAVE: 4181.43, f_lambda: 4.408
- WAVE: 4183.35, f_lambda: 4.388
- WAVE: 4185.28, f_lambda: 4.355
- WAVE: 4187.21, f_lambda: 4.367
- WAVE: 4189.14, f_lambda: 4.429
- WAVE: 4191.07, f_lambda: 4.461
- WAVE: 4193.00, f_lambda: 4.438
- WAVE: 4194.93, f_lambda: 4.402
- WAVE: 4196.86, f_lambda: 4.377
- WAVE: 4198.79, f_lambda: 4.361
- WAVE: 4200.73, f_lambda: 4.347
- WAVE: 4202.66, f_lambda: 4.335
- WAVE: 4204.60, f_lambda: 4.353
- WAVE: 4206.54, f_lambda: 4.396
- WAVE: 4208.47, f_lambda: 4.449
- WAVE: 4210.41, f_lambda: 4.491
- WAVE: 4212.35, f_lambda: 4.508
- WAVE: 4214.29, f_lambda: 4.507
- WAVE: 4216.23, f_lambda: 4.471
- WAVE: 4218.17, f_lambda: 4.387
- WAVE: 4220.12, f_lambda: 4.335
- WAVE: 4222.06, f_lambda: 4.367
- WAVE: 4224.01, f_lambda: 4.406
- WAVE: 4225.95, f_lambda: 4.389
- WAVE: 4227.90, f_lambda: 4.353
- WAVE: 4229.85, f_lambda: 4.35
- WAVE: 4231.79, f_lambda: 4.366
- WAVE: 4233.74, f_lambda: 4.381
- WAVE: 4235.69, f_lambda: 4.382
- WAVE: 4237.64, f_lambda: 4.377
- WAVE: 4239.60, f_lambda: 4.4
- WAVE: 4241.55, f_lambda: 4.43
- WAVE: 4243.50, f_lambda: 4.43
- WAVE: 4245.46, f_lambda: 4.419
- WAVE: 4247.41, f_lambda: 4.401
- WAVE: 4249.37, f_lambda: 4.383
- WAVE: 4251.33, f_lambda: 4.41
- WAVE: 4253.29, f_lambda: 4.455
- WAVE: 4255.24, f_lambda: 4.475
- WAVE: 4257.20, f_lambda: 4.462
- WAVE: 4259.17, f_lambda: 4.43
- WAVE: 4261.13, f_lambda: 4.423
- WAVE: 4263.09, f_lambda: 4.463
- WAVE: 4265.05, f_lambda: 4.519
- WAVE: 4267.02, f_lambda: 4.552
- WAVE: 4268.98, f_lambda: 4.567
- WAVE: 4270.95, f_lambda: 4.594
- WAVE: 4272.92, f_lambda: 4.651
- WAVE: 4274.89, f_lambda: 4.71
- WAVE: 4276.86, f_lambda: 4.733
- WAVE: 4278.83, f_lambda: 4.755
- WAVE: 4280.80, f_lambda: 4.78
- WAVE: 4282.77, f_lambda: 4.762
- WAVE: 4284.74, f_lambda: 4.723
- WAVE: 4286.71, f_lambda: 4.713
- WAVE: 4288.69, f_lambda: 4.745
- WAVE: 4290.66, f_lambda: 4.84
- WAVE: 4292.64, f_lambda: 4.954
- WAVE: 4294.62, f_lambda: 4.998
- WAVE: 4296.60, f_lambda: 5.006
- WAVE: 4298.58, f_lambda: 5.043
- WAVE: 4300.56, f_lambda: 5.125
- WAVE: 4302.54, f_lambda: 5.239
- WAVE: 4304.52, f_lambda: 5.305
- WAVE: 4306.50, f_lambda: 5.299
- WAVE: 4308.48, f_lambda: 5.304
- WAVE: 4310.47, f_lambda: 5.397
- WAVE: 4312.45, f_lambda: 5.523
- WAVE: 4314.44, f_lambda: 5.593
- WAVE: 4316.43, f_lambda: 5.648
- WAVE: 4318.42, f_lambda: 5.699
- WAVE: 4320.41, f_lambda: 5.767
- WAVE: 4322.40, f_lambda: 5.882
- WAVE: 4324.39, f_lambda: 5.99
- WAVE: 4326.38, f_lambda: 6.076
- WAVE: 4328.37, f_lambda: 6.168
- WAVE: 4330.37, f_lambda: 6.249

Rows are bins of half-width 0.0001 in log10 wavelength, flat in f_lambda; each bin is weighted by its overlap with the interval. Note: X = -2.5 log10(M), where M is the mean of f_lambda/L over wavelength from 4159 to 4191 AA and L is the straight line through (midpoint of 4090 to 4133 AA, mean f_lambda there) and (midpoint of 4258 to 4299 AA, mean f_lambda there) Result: 0.12 mag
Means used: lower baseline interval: 5.16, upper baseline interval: 4.71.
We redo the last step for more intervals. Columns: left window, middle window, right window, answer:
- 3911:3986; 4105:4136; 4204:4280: -0.04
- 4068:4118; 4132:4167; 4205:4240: 0.05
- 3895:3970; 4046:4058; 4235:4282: 0.07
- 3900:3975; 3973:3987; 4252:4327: 0.05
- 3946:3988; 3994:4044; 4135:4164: 0.08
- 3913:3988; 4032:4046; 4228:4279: 0.09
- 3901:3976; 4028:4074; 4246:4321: 0.08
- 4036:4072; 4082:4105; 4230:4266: -0.14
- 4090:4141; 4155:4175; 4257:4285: 0.09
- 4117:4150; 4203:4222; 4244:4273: 0.04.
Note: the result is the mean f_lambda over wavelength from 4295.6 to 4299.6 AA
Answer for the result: 5.02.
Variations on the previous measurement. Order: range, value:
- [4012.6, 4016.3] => 4.74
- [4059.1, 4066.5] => 4.97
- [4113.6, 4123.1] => 4.95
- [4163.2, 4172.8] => 4.46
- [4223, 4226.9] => 4.4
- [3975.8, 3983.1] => 5.02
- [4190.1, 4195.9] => 4.44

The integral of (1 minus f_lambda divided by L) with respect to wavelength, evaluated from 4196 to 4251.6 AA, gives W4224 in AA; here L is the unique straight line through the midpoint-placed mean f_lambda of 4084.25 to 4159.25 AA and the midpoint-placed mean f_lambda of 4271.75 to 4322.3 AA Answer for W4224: 7.2 AA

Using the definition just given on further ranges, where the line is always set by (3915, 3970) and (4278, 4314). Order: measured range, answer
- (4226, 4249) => 3.1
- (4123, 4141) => 1.2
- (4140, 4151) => 1.0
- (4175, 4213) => 5.3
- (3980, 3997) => 1.0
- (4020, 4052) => 3.4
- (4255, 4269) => 1.6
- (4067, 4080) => 0.4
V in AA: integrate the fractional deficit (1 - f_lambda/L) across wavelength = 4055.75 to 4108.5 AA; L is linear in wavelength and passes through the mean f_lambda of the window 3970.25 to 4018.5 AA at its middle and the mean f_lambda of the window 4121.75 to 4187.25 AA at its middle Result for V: -4.9 AA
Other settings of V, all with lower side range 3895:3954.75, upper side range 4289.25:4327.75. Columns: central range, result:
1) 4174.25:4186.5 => 2.2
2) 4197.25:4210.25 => 2.4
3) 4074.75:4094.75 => 0.4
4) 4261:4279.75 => 2.7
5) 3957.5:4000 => 1.0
